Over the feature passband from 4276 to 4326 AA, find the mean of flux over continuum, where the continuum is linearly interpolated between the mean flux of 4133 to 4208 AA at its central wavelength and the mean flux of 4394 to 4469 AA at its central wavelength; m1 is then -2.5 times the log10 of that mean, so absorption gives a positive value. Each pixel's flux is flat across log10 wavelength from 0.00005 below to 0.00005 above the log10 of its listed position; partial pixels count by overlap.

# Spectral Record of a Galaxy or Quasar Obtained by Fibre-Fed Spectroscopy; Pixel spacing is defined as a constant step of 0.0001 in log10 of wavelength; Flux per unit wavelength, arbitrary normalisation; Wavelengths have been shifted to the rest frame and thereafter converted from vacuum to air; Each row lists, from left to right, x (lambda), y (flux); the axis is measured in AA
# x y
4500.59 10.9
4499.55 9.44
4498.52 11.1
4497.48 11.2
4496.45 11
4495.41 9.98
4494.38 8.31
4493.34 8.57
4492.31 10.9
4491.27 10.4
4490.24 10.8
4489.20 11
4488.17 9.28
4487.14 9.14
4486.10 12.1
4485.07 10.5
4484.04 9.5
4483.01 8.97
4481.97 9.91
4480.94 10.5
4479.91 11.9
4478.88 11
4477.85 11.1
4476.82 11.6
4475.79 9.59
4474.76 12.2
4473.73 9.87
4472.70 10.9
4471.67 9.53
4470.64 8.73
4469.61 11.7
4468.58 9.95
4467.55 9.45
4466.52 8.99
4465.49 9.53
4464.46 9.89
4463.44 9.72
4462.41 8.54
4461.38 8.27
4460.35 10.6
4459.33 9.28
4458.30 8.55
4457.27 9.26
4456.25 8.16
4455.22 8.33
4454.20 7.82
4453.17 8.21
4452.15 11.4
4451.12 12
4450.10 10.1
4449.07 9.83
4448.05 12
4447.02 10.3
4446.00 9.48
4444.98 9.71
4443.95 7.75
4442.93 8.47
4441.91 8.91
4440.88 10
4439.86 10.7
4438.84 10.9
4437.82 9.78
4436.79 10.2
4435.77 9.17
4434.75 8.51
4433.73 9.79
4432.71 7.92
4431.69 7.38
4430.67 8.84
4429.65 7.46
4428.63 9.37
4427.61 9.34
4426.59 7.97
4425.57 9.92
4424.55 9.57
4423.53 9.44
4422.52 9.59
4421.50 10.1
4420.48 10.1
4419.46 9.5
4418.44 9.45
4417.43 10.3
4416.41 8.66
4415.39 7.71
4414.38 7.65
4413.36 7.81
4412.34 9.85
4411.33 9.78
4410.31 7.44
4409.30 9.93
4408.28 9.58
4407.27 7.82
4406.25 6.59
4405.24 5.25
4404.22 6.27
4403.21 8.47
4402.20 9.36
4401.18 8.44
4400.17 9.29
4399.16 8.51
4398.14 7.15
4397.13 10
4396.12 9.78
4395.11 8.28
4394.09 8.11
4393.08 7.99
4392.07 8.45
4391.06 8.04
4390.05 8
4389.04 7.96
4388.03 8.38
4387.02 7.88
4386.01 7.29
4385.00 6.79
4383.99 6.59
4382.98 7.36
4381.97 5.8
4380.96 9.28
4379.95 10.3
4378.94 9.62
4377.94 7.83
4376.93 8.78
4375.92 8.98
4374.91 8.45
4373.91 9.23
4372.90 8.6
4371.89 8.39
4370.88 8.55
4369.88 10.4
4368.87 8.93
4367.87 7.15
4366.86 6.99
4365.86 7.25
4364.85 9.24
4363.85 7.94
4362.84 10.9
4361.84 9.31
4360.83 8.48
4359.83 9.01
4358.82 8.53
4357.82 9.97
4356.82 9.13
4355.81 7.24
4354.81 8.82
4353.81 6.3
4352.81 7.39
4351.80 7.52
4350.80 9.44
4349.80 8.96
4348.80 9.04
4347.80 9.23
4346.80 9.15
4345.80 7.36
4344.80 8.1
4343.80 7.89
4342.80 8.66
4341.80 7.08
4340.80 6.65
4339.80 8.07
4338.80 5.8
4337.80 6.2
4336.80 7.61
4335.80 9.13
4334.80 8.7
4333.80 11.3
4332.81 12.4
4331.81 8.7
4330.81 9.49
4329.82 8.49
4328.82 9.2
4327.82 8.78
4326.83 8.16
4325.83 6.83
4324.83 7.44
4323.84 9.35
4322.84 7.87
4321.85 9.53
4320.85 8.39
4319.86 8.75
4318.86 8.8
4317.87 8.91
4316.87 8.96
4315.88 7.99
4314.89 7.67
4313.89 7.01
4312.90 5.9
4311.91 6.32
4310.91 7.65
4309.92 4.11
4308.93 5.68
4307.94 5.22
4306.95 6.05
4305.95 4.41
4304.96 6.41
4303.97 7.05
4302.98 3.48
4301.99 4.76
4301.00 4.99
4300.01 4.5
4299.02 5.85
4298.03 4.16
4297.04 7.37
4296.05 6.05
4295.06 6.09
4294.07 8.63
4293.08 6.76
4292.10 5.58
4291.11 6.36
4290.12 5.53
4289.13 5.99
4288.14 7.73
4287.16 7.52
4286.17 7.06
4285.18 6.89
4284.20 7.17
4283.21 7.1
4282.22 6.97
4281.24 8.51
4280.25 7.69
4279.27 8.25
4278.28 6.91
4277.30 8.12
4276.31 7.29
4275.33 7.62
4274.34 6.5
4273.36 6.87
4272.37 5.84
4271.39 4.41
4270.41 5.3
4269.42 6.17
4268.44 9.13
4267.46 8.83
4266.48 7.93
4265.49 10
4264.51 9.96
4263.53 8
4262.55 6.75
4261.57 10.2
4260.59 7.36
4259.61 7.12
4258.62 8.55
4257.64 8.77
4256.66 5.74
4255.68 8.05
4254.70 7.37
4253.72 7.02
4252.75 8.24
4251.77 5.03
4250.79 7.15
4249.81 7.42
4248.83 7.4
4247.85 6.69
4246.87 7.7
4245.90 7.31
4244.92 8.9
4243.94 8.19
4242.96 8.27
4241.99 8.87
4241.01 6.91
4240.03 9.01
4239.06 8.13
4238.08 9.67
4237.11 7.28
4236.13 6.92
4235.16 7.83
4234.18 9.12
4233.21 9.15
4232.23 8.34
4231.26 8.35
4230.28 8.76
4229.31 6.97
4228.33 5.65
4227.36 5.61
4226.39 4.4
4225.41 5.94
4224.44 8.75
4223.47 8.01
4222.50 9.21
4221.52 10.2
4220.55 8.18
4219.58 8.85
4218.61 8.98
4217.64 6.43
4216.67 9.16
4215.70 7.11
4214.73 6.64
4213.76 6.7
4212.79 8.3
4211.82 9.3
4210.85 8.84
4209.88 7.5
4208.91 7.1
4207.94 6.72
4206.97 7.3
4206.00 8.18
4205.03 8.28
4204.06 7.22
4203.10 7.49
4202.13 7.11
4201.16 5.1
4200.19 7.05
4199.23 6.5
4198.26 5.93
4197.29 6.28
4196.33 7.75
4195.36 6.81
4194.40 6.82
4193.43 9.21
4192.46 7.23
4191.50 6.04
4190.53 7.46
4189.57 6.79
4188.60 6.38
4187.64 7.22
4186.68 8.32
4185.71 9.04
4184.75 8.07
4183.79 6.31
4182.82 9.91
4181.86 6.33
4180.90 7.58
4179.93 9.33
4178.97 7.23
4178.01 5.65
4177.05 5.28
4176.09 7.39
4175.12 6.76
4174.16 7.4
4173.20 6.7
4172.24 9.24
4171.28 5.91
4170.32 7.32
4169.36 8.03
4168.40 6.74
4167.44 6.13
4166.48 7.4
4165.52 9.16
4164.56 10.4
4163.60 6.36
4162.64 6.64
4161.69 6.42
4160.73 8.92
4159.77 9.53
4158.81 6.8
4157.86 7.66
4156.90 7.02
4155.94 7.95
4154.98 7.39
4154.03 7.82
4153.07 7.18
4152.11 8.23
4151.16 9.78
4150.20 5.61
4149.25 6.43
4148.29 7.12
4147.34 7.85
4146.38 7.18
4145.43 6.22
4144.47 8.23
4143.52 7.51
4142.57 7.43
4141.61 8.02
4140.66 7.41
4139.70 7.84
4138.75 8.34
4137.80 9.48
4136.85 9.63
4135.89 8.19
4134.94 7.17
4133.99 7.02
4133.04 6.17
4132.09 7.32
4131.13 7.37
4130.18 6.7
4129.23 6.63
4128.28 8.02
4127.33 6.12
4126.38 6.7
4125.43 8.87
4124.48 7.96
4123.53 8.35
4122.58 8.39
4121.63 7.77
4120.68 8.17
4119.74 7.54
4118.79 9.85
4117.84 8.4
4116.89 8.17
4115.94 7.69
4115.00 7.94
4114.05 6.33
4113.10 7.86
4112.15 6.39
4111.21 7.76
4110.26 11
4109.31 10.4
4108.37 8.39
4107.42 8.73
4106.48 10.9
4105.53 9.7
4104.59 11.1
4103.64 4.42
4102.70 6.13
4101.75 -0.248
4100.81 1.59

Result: 0.20 mag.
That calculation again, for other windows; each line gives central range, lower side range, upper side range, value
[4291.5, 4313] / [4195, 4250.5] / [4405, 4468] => 0.383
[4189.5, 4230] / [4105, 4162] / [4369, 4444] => 0.103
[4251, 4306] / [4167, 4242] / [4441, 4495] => 0.173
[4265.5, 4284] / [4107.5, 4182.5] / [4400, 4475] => 0.152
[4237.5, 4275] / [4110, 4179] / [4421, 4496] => 0.094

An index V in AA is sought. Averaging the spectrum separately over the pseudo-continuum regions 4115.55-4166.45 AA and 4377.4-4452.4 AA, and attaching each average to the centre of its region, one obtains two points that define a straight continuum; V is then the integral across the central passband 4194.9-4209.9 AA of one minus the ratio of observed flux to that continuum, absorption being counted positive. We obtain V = 1.8 AA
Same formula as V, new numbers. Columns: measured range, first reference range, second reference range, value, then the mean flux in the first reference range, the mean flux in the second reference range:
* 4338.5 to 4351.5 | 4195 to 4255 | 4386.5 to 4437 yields 0.2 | 7.59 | 8.64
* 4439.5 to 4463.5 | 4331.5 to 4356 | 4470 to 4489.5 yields 1.2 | 8.28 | 10.4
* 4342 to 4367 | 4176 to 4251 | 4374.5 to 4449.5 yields -0.2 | 7.57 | 8.75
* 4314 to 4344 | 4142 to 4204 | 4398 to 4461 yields -0.1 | 7.34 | 9.06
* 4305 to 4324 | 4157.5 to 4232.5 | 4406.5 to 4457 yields 2.6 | 7.46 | 9.25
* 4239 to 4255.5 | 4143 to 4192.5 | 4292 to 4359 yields -0.3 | 7.44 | 7.56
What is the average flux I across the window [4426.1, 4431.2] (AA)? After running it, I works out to 8.59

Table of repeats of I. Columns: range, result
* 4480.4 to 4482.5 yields 10.2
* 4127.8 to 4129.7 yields 7.33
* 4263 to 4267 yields 8.95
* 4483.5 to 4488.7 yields 10.1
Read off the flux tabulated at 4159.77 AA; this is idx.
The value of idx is 9.53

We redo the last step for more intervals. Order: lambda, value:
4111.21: 7.76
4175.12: 6.76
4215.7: 7.11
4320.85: 8.39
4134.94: 7.17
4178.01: 5.65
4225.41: 5.94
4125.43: 8.87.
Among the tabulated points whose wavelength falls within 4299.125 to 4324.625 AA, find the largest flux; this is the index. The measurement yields 9.53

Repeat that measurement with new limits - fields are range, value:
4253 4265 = 10.2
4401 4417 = 9.93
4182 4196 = 9.91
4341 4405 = 10.9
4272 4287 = 8.51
